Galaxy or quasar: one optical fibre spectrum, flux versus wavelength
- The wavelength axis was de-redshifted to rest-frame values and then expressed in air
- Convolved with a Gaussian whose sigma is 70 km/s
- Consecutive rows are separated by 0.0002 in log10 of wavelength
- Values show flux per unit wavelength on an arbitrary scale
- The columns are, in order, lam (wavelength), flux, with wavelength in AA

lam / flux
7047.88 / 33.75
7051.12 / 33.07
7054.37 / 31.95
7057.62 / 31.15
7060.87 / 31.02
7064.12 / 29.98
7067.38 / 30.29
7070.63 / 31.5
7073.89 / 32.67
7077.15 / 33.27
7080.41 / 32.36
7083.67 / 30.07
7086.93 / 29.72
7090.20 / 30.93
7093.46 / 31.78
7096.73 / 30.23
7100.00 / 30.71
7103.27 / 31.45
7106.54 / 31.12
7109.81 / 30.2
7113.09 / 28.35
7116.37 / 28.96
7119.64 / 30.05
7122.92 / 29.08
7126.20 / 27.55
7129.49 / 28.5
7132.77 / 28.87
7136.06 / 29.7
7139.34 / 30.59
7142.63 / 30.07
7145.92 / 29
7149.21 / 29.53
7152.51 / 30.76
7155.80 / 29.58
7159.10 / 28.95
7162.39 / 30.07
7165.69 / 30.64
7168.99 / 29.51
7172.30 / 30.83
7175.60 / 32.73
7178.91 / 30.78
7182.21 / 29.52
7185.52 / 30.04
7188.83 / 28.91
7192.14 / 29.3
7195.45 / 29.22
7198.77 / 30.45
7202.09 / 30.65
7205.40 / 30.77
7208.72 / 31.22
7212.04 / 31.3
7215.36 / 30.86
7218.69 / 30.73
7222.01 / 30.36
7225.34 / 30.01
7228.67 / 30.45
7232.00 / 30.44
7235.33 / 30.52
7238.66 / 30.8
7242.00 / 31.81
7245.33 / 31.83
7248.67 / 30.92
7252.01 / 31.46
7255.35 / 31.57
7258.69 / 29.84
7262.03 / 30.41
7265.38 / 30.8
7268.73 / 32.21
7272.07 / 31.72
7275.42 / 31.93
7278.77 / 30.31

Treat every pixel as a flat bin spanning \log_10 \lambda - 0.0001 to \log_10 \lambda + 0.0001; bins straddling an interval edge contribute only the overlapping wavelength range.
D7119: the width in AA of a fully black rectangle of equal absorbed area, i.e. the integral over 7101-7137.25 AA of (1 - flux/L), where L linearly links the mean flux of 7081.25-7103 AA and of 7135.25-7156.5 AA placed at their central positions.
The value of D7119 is 1.02 AA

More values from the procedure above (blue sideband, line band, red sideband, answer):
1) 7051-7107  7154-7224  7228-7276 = 1.92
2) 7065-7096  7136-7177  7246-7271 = 1.40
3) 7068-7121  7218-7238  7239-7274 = 0.48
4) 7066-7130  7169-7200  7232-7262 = 0.64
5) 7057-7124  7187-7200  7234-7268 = 0.62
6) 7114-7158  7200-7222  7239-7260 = -0.19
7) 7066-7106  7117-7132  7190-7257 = 1.11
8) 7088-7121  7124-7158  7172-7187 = 1.30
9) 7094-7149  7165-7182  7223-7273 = -0.33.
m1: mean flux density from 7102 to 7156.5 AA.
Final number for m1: 29.6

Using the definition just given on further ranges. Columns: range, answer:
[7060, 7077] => 31.3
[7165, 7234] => 30.4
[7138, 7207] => 30.1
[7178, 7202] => 29.8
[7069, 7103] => 31.3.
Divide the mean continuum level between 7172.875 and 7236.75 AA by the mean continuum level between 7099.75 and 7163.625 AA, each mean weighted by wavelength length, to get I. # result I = 1.03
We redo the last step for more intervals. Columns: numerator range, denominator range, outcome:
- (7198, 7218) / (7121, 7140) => 1.07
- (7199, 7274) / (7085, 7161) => 1.04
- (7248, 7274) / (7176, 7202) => 1.04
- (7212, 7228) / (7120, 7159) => 1.04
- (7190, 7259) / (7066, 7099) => 0.98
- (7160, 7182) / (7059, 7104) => 0.98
